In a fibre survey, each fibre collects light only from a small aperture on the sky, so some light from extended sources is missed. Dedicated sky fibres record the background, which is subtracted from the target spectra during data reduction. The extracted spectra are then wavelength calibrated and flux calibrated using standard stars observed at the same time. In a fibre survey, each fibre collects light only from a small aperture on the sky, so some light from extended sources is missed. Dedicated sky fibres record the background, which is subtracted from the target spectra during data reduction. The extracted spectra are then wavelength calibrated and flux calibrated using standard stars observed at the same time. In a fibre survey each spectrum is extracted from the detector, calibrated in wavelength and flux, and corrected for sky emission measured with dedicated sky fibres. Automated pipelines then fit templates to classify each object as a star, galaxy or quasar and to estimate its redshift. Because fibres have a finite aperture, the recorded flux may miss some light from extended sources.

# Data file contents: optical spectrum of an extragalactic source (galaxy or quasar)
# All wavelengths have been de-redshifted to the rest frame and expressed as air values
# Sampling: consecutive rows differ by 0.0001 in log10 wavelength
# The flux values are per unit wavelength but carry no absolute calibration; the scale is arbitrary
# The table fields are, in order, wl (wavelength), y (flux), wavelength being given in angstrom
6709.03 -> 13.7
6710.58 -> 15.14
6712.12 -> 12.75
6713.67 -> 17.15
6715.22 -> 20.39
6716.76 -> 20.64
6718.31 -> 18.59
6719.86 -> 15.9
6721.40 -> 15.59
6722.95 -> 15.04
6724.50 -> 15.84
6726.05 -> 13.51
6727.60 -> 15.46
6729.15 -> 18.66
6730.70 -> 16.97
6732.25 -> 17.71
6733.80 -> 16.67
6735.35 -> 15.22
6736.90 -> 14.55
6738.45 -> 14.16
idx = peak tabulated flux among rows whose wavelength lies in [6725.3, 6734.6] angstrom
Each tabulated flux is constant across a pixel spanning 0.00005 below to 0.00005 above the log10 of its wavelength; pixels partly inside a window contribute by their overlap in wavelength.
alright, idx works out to 18.66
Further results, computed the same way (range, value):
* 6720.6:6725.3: 15.84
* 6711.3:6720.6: 20.64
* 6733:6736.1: 16.67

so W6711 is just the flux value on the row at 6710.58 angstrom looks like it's 15.14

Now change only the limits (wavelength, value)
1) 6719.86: 15.9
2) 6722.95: 15.04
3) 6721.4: 15.59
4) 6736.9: 14.55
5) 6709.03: 13.7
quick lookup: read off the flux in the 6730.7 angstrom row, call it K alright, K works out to 16.97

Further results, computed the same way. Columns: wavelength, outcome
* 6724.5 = 15.84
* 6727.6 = 15.46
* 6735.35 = 15.22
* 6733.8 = 16.67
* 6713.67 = 17.15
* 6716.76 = 20.64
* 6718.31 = 18.59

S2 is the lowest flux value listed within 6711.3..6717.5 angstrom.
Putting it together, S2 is 12.75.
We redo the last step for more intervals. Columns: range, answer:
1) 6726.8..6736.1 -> 15.22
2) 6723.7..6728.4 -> 13.51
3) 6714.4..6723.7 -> 15.04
